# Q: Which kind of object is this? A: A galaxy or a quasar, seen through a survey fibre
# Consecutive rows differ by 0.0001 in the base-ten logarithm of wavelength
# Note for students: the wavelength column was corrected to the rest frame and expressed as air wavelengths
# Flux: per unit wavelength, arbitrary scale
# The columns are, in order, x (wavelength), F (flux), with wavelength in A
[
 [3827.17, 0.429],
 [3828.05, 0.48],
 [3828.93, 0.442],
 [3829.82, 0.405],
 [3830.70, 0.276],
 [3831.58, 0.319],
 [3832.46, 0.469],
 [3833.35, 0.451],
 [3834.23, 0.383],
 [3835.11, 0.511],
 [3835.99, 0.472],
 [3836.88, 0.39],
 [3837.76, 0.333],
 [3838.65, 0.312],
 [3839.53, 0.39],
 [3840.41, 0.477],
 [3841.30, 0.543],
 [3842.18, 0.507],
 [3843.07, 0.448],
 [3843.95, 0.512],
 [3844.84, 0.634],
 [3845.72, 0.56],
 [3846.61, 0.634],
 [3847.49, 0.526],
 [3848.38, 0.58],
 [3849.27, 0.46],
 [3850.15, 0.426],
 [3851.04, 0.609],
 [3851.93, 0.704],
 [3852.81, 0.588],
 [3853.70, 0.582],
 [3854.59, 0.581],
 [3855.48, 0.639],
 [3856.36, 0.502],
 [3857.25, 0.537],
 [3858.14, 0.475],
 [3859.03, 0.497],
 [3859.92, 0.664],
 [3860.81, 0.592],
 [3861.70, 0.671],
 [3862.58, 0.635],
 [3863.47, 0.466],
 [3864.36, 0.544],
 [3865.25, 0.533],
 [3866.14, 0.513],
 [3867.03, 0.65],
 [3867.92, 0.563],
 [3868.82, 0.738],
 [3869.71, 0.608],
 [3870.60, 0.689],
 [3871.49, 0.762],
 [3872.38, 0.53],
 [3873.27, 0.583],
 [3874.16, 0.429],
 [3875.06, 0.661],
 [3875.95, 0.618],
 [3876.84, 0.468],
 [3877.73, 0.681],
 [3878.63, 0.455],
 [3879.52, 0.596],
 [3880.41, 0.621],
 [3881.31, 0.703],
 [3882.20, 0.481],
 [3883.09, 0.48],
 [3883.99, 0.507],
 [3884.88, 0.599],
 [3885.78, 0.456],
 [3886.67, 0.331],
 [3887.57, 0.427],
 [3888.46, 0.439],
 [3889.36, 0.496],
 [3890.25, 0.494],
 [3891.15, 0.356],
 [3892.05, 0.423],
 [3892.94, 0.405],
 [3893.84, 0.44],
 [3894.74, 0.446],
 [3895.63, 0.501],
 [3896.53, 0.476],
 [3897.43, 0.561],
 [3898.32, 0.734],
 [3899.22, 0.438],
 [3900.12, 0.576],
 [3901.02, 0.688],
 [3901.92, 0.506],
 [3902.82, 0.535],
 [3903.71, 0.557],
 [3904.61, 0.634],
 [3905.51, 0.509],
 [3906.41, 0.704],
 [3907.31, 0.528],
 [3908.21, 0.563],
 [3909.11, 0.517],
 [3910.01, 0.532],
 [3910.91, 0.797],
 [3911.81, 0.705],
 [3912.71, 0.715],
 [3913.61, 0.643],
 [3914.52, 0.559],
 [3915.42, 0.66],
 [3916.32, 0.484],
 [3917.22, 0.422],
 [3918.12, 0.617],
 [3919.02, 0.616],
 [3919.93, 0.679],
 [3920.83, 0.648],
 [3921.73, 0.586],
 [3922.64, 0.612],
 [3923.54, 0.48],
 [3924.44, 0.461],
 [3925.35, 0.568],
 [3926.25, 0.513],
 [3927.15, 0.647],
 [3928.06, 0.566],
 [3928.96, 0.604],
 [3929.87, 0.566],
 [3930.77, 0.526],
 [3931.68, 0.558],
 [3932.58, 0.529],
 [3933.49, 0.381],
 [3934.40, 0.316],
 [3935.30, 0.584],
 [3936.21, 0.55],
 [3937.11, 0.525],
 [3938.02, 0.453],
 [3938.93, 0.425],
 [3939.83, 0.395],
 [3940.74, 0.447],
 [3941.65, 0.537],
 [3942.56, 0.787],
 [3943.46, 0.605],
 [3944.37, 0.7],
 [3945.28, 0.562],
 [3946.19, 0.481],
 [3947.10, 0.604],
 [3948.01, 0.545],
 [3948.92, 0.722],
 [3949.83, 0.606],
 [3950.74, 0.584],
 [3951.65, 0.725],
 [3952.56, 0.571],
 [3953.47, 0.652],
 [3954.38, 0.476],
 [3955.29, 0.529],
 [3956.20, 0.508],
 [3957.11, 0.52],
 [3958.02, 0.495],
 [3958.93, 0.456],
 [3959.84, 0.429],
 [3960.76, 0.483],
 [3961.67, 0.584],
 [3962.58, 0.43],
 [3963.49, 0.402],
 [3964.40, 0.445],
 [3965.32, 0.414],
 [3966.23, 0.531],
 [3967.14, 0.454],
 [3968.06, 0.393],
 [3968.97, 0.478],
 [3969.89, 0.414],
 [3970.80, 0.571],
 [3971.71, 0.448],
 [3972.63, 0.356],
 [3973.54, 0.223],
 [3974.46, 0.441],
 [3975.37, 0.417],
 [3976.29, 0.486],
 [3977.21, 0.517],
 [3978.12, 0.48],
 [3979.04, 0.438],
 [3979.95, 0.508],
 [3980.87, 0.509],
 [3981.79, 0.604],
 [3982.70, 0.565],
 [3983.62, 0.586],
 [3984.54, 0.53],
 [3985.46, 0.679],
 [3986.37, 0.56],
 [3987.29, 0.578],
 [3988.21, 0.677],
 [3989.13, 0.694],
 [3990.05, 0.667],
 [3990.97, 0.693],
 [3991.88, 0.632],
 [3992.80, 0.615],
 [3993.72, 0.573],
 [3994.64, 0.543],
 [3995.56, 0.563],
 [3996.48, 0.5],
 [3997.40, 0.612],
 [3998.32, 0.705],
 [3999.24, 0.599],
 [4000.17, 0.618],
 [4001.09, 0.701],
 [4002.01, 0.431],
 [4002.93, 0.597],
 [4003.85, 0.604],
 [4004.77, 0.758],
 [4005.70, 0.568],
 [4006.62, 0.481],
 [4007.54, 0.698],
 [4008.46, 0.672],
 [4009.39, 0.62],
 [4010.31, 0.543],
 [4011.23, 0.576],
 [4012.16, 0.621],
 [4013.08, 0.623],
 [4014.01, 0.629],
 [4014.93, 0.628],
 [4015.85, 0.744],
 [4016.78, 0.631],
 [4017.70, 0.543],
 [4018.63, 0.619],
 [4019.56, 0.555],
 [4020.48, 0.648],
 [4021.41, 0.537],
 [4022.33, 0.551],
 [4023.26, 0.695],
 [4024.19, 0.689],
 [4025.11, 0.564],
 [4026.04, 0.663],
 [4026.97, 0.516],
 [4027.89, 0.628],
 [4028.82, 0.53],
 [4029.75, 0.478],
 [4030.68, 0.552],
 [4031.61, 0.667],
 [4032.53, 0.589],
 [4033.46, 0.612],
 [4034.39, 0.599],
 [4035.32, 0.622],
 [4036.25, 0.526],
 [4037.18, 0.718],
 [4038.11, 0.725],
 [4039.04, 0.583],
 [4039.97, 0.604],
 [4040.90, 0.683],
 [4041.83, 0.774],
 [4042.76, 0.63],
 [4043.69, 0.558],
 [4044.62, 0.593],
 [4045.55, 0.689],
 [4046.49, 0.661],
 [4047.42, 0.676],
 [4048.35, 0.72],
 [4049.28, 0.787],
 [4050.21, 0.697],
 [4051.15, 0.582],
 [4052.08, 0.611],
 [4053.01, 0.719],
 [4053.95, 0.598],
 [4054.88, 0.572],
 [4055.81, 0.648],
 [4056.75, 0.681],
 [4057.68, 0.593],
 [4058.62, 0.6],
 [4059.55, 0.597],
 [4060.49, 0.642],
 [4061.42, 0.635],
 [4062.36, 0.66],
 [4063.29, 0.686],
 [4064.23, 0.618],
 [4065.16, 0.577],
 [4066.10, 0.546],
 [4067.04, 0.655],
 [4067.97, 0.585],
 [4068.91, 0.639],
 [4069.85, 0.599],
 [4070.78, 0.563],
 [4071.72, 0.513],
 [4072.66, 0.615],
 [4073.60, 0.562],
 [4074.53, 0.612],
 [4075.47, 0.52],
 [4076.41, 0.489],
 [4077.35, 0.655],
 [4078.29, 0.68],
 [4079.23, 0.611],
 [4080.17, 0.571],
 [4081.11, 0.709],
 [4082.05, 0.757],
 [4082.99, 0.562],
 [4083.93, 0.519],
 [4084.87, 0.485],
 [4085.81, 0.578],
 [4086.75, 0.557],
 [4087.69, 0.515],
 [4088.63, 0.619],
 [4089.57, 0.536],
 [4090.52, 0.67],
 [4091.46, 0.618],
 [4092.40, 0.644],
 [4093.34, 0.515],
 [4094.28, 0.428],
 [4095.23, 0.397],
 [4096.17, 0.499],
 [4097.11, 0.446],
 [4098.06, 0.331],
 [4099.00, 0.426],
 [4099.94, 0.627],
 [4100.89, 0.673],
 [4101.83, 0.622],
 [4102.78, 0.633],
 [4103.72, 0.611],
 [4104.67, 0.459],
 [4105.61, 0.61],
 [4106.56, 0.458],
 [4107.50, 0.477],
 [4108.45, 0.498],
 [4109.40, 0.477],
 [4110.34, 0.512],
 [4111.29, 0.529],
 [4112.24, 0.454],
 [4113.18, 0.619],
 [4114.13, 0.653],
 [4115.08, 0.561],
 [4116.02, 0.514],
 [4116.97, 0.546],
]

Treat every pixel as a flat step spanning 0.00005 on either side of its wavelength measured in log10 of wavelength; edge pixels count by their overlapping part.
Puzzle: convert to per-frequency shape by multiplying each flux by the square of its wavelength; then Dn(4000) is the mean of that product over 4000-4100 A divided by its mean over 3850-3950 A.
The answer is 1.2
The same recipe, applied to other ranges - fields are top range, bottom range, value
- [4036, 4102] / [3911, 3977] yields 1.21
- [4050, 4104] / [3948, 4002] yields 1.15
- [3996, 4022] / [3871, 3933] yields 1.16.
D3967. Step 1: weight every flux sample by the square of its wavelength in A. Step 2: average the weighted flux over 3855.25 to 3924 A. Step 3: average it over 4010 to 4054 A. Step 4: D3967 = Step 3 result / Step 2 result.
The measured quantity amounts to 1.20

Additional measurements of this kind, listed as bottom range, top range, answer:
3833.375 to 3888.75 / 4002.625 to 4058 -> 1.26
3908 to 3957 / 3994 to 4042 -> 1.12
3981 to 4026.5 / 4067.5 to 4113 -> 0.95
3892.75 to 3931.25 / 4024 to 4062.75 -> 1.18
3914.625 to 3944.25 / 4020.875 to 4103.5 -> 1.18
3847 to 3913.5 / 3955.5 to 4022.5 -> 1.05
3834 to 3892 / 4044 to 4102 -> 1.24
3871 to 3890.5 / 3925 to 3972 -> 1.01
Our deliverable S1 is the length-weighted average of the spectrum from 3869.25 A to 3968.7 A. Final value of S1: 0.544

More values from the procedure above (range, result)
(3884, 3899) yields 0.475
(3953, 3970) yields 0.48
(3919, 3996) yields 0.535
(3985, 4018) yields 0.616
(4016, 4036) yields 0.596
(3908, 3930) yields 0.591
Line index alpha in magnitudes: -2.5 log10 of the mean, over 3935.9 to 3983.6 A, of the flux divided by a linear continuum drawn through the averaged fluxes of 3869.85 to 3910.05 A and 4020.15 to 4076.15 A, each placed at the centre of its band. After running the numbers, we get 0.127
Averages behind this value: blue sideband 0.537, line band 0.51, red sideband 0.619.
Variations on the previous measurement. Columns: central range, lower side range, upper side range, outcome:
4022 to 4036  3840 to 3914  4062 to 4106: -0.05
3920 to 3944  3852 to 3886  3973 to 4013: 0.08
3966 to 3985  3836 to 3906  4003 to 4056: 0.25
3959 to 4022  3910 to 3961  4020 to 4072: 0.07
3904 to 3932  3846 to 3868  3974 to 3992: -0.04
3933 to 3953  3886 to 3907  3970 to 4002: -0.04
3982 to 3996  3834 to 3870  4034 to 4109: -0.07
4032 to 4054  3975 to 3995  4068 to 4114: -0.15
